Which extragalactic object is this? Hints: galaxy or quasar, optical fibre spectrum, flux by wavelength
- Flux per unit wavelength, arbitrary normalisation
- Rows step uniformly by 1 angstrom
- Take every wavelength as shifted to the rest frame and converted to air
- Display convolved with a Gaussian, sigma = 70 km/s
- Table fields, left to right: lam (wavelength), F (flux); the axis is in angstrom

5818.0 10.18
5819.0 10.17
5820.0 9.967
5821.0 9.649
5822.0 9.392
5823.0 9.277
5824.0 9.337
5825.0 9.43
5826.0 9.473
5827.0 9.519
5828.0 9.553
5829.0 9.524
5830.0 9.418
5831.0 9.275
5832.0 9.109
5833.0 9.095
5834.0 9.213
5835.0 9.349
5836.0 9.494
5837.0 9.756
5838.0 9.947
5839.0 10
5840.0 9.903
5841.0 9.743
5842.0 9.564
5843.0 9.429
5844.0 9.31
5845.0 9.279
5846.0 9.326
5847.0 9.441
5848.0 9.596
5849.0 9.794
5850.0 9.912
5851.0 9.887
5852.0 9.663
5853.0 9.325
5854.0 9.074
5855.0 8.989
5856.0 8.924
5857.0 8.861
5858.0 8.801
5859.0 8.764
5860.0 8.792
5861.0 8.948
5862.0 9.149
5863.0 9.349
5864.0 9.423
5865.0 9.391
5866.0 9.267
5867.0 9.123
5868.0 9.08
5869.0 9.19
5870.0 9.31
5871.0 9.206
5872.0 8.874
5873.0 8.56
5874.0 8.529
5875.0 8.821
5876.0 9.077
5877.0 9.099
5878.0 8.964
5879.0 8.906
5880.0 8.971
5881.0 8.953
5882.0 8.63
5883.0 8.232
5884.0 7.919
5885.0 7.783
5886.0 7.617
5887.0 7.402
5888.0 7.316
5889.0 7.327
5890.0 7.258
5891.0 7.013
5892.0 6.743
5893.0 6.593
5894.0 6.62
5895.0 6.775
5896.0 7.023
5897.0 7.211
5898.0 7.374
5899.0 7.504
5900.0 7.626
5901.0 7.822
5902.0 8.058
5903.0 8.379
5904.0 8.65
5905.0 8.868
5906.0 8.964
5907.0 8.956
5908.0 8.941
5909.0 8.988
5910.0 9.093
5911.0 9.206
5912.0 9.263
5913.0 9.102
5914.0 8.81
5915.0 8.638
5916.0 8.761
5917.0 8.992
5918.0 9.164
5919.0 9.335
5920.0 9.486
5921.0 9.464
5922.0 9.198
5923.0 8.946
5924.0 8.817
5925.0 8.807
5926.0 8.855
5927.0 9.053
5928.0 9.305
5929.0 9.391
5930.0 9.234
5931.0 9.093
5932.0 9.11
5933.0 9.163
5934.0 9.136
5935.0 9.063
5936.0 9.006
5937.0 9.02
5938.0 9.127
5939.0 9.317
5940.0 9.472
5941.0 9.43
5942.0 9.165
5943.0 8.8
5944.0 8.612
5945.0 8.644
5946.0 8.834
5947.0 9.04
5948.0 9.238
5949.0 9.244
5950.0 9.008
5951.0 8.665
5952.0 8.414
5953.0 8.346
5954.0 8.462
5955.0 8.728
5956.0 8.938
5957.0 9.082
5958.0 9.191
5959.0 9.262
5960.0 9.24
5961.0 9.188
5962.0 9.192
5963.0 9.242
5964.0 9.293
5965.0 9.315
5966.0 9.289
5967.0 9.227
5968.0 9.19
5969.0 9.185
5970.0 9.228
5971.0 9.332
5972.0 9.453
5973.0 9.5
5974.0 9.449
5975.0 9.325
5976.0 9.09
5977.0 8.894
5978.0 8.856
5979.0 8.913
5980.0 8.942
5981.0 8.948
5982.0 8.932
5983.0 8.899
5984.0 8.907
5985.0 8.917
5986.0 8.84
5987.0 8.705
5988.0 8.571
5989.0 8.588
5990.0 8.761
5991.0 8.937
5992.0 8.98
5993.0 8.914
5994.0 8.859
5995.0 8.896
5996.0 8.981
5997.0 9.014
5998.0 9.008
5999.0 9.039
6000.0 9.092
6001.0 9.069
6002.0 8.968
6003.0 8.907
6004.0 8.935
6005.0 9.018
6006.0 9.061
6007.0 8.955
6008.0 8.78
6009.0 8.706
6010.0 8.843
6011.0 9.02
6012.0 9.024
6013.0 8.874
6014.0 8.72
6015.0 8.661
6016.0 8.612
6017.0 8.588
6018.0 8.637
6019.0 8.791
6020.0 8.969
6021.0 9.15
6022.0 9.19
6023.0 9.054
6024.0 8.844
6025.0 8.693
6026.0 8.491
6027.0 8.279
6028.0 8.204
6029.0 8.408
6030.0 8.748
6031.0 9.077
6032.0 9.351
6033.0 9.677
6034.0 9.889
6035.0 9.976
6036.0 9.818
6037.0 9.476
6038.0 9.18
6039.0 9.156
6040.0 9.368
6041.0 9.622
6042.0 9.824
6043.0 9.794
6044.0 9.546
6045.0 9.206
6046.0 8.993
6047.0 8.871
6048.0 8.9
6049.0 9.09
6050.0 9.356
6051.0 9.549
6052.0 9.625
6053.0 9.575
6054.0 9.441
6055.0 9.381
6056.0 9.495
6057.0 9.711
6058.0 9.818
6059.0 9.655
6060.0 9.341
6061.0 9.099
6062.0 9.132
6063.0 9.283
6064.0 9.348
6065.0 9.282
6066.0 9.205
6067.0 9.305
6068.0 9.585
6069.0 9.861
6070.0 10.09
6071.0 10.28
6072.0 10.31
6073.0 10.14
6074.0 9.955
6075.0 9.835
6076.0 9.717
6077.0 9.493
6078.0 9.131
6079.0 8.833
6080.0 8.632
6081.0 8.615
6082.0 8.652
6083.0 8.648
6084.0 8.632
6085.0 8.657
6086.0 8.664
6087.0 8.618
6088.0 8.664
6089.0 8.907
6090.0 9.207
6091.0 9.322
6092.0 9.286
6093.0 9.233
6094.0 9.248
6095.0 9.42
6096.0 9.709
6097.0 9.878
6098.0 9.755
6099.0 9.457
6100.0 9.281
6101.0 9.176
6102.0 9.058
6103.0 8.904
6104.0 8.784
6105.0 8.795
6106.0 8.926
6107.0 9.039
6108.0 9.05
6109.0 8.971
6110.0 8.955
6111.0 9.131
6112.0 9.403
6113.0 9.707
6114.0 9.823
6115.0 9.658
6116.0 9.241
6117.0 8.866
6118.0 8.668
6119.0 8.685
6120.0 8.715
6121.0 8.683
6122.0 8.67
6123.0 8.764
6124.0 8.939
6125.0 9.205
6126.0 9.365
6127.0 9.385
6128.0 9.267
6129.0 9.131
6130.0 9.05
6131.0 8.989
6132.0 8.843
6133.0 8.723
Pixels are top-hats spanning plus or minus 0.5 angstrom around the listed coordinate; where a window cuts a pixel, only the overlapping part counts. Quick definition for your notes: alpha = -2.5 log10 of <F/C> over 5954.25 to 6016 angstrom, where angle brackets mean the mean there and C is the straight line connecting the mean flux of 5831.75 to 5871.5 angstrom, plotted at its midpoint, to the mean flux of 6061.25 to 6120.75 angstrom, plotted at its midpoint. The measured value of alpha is 0.03 mag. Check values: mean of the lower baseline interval 9.35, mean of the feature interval 9.01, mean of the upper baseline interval 9.23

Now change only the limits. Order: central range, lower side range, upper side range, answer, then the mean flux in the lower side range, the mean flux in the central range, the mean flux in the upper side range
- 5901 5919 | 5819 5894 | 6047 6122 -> 0.024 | 8.99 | 8.86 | 9.26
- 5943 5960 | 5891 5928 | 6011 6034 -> -0.034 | 8.44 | 8.87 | 8.85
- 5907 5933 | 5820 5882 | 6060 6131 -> 0.021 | 9.29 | 9.08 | 9.2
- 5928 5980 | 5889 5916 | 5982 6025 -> -0.076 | 8.06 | 9.09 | 8.89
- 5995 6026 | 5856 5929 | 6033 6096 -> 0.025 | 8.55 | 8.9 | 9.36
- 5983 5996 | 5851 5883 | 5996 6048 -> 0.025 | 9.03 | 8.83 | 9.04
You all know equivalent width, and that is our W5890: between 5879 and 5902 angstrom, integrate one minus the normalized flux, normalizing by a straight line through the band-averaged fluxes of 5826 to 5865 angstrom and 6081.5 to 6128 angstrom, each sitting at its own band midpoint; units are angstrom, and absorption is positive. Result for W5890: 4.3 angstrom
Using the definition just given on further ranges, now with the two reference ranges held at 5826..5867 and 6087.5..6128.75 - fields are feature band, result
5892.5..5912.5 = 2.6 angstrom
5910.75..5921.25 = 0.2 angstrom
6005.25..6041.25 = 0.9 angstrom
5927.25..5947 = 0.4 angstrom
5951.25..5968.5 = 0.5 angstrom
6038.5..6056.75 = -0.4 angstrom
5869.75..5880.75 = 0.5 angstrom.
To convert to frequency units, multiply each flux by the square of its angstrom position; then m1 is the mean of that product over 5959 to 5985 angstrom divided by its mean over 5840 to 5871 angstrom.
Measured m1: 1.02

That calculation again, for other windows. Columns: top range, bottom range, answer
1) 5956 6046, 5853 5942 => 1.08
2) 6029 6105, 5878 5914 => 1.23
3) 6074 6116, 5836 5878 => 1.07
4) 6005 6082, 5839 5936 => 1.11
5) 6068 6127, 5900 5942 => 1.08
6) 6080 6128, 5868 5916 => 1.18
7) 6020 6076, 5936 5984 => 1.06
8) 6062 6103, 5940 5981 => 1.07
